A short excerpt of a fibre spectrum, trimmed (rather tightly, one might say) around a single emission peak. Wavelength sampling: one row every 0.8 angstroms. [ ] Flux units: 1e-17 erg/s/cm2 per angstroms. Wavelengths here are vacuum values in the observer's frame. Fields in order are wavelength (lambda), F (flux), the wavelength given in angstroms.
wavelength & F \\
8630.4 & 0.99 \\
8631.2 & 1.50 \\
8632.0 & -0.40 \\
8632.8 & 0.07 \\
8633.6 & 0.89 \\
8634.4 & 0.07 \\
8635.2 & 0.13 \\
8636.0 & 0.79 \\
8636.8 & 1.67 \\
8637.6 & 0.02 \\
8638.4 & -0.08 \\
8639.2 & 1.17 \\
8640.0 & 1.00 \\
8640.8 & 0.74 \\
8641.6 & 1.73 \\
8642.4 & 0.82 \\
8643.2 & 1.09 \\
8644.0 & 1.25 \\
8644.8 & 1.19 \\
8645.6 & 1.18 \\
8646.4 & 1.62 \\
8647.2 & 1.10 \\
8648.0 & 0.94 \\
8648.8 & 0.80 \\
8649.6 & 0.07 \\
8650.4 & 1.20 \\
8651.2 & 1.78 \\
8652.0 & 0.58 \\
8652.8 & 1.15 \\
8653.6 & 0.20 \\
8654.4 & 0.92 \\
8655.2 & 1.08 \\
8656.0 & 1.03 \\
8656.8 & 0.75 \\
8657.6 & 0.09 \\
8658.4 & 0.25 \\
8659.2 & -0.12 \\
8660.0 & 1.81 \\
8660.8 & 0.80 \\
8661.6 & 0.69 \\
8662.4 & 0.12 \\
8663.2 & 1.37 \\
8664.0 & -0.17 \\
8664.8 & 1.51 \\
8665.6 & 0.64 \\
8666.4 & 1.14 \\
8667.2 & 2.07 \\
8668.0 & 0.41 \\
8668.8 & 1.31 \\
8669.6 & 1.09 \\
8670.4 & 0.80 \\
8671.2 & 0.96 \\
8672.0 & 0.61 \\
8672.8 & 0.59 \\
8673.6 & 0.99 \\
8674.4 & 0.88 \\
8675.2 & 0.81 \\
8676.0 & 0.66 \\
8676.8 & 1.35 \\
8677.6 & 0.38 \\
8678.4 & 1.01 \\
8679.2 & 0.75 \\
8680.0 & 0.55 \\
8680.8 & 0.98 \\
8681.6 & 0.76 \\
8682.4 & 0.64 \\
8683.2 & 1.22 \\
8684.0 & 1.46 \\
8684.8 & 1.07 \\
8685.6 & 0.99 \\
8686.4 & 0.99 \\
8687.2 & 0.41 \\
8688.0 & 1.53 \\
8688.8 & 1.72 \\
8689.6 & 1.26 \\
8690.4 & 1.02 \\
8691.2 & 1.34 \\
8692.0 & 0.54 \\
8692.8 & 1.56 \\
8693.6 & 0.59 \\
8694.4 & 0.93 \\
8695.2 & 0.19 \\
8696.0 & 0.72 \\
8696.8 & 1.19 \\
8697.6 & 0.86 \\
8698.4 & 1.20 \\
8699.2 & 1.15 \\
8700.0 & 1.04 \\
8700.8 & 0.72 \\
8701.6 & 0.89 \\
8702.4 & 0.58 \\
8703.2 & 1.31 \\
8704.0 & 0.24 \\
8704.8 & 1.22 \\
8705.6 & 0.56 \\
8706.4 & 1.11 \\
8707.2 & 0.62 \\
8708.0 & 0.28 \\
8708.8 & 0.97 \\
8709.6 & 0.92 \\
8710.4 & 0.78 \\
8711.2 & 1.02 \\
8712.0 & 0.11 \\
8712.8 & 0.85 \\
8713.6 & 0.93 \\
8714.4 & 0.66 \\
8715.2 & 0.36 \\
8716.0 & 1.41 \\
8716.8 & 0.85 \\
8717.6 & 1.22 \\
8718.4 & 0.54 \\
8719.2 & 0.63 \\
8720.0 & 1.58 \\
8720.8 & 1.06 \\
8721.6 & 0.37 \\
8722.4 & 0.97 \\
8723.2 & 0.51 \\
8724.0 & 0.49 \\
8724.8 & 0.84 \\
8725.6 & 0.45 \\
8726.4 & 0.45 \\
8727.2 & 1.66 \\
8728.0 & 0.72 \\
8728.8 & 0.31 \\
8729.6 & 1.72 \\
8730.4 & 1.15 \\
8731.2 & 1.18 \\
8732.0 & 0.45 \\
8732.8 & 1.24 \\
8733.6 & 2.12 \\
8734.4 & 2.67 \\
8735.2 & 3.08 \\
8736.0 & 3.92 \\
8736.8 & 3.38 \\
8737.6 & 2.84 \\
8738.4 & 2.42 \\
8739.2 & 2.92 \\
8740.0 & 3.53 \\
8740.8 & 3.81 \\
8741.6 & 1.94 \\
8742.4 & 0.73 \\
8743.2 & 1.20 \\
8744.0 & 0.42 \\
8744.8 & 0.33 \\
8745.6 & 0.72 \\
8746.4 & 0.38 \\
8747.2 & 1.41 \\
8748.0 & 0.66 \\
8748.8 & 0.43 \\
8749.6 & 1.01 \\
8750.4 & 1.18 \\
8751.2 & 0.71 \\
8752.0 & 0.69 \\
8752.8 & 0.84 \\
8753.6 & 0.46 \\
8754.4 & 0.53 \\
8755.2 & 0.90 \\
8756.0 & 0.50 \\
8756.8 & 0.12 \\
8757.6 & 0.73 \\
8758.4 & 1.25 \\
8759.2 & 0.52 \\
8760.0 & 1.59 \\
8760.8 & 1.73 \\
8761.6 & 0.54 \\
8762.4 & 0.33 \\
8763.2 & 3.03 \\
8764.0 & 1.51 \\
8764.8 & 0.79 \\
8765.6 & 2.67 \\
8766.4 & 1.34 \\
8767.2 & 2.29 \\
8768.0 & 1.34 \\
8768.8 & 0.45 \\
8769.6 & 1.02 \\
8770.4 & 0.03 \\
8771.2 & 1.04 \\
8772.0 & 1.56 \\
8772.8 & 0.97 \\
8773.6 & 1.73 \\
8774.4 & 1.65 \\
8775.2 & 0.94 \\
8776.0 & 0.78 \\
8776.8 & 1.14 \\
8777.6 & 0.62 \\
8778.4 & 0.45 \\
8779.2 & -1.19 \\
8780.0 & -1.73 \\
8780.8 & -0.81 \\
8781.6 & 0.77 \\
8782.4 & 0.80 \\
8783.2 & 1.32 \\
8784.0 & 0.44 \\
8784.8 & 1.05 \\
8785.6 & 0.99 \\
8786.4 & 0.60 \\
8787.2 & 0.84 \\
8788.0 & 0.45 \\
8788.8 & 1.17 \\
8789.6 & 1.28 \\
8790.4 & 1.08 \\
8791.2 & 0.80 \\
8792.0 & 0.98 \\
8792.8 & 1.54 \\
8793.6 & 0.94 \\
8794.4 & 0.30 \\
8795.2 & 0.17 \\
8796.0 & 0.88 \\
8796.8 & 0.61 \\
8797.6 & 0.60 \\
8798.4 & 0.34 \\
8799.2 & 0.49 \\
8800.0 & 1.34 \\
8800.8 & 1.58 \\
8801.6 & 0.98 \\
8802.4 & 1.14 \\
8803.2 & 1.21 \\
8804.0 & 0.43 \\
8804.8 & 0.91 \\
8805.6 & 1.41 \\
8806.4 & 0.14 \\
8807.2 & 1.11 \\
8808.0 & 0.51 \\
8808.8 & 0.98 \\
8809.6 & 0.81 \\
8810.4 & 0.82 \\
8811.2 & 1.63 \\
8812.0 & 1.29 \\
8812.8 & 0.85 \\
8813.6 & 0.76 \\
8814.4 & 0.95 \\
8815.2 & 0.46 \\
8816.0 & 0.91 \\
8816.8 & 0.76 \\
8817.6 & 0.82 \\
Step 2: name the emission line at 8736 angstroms Halpha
